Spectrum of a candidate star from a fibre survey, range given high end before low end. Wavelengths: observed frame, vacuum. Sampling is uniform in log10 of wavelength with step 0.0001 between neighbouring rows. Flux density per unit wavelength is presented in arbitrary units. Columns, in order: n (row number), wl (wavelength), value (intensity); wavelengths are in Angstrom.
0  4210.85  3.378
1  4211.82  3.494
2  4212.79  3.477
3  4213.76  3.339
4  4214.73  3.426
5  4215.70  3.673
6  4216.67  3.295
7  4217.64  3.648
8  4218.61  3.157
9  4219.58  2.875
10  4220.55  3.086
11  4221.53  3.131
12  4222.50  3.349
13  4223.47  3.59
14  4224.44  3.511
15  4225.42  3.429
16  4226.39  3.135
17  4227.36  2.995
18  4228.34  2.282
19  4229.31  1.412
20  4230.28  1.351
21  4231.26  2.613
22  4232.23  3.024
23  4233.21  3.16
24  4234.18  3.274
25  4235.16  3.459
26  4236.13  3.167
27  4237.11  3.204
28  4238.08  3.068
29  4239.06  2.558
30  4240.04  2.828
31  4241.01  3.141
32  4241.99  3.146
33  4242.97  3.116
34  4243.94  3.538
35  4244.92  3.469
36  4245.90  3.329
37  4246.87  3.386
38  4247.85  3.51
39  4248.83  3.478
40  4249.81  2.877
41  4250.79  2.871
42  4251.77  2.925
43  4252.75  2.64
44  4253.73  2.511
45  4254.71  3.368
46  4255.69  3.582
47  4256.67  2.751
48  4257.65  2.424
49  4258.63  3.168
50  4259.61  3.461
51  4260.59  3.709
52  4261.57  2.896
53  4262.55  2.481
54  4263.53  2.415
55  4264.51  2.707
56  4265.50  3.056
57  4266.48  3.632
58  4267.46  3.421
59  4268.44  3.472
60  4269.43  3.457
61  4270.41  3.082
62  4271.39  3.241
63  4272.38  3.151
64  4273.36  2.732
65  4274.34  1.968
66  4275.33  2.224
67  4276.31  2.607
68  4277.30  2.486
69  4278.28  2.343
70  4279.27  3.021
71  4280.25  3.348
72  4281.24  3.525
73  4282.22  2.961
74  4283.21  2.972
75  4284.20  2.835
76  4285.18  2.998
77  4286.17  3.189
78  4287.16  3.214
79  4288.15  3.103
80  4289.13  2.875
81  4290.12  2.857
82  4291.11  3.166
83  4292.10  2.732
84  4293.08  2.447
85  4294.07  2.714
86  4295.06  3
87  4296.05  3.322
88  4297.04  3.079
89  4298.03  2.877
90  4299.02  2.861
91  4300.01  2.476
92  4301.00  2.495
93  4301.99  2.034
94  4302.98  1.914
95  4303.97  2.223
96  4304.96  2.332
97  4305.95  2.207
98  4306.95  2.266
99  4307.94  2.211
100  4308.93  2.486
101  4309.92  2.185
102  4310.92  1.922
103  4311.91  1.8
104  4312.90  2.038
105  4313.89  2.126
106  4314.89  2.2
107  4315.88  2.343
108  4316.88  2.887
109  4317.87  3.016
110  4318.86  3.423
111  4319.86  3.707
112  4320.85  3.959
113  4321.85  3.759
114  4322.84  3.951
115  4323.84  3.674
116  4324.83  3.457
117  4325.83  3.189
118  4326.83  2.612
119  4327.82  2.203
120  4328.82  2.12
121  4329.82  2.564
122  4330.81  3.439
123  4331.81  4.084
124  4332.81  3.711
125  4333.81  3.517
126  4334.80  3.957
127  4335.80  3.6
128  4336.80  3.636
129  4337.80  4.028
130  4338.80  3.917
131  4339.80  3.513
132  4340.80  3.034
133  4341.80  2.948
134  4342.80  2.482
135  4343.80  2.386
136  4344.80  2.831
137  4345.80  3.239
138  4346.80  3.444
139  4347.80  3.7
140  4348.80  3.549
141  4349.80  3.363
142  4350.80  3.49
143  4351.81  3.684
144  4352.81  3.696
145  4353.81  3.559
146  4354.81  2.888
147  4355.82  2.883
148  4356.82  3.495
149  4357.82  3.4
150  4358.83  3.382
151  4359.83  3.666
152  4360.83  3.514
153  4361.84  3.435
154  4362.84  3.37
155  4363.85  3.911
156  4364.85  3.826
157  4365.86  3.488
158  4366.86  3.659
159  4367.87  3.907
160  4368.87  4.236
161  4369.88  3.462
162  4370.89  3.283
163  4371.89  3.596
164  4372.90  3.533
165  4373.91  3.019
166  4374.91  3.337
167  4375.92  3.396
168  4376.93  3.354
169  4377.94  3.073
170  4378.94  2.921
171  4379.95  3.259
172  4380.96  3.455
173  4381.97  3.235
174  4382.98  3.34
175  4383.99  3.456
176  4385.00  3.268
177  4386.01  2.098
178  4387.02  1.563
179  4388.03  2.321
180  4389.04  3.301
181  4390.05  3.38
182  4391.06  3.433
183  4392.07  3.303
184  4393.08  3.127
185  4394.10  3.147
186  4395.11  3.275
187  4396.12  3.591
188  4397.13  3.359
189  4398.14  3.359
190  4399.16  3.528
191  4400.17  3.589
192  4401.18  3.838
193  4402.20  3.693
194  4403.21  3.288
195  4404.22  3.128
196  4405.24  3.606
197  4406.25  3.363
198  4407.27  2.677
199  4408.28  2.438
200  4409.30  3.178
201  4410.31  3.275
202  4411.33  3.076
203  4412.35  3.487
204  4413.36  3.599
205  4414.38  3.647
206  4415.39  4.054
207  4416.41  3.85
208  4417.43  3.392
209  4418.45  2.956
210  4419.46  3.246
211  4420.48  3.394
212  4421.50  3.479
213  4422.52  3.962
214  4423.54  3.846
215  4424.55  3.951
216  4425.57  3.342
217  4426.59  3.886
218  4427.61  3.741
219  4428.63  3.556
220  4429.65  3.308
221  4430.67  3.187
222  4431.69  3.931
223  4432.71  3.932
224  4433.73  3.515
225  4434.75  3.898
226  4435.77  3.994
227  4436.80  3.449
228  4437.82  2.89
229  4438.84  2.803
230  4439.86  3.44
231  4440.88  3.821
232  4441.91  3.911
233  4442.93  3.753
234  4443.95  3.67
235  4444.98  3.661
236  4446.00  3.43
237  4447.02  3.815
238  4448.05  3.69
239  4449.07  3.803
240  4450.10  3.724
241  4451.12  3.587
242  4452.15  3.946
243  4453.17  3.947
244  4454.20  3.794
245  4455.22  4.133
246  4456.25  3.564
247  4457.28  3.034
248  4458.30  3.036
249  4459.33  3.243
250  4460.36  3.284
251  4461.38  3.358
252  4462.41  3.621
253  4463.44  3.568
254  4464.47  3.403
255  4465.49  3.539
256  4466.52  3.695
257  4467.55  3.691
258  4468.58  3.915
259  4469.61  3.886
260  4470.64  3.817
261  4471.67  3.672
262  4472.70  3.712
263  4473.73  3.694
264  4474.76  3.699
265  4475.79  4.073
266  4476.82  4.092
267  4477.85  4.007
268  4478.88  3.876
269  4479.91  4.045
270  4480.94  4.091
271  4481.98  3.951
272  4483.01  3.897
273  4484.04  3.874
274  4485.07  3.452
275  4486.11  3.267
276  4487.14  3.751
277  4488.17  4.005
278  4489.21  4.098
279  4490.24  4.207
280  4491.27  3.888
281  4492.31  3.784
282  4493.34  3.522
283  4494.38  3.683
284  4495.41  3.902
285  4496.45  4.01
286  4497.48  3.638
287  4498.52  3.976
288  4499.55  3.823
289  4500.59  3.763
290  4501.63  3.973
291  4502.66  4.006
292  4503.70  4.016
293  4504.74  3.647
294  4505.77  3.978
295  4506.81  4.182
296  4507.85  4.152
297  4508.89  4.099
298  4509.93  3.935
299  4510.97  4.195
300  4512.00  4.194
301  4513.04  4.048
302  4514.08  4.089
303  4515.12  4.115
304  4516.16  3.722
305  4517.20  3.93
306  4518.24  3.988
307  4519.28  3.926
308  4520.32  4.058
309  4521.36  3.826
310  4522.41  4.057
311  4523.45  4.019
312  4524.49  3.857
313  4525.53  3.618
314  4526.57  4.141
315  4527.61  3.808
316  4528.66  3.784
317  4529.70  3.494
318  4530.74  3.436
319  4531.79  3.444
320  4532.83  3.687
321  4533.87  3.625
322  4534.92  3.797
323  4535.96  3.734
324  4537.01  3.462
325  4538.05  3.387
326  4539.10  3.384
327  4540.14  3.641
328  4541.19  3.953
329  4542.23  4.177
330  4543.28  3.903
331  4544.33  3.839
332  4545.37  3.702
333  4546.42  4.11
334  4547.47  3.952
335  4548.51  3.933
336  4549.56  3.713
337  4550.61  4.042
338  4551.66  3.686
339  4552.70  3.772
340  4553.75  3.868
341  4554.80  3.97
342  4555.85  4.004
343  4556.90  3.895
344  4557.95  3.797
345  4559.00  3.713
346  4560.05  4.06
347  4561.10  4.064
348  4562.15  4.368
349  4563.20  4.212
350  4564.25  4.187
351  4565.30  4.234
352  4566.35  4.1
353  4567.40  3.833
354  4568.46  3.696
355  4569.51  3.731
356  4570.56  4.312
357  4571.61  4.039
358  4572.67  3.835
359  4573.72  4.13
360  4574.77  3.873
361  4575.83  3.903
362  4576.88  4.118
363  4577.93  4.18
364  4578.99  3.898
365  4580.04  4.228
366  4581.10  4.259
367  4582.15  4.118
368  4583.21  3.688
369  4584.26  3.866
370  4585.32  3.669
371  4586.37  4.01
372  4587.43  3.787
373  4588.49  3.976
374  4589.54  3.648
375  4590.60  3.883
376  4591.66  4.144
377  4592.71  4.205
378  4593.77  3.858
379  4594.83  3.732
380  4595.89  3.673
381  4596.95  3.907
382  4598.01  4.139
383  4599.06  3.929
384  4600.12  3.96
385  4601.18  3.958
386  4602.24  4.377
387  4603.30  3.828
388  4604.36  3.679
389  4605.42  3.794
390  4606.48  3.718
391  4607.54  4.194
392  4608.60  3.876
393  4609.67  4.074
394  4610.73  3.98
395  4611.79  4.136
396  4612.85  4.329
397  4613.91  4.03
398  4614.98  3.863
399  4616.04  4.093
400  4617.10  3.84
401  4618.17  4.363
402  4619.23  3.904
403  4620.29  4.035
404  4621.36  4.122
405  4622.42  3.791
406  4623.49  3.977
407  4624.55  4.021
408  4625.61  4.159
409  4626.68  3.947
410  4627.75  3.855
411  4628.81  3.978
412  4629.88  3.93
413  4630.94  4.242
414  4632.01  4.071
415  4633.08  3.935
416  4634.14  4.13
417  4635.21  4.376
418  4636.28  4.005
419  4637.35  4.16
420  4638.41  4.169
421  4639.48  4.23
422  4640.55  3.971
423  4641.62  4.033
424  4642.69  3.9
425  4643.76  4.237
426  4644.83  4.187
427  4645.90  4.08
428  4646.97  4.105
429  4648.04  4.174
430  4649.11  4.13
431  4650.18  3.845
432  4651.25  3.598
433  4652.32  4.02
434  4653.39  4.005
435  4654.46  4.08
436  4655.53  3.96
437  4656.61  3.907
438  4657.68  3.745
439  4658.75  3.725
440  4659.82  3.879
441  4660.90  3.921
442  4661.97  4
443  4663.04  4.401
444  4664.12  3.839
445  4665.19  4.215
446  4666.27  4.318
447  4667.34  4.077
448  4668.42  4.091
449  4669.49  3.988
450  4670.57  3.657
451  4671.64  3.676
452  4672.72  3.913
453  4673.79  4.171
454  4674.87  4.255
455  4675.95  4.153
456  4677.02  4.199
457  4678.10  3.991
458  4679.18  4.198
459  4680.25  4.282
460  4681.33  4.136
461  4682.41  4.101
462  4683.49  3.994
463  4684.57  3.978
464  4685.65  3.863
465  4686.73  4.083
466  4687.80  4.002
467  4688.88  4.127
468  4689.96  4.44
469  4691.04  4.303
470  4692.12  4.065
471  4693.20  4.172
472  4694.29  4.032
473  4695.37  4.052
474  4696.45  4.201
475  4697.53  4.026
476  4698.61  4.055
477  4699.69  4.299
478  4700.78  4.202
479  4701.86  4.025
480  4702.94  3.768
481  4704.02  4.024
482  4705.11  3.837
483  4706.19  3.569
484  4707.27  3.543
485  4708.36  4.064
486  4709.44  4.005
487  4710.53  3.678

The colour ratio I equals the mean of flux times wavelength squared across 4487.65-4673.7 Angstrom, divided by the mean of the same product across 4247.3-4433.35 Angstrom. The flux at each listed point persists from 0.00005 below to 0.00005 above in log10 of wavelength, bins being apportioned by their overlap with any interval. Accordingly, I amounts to 1.39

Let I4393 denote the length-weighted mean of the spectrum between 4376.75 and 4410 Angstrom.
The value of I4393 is 3.18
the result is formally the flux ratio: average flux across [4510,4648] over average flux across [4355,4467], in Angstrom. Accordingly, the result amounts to 1.1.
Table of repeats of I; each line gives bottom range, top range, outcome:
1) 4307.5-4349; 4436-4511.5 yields 1.31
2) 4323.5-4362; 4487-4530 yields 1.28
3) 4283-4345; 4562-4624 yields 1.55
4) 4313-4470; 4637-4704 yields 1.35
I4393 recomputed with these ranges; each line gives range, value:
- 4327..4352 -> 3.28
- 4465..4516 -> 3.89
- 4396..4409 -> 3.33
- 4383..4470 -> 3.46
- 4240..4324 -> 2.9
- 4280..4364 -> 3.04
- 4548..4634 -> 3.98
